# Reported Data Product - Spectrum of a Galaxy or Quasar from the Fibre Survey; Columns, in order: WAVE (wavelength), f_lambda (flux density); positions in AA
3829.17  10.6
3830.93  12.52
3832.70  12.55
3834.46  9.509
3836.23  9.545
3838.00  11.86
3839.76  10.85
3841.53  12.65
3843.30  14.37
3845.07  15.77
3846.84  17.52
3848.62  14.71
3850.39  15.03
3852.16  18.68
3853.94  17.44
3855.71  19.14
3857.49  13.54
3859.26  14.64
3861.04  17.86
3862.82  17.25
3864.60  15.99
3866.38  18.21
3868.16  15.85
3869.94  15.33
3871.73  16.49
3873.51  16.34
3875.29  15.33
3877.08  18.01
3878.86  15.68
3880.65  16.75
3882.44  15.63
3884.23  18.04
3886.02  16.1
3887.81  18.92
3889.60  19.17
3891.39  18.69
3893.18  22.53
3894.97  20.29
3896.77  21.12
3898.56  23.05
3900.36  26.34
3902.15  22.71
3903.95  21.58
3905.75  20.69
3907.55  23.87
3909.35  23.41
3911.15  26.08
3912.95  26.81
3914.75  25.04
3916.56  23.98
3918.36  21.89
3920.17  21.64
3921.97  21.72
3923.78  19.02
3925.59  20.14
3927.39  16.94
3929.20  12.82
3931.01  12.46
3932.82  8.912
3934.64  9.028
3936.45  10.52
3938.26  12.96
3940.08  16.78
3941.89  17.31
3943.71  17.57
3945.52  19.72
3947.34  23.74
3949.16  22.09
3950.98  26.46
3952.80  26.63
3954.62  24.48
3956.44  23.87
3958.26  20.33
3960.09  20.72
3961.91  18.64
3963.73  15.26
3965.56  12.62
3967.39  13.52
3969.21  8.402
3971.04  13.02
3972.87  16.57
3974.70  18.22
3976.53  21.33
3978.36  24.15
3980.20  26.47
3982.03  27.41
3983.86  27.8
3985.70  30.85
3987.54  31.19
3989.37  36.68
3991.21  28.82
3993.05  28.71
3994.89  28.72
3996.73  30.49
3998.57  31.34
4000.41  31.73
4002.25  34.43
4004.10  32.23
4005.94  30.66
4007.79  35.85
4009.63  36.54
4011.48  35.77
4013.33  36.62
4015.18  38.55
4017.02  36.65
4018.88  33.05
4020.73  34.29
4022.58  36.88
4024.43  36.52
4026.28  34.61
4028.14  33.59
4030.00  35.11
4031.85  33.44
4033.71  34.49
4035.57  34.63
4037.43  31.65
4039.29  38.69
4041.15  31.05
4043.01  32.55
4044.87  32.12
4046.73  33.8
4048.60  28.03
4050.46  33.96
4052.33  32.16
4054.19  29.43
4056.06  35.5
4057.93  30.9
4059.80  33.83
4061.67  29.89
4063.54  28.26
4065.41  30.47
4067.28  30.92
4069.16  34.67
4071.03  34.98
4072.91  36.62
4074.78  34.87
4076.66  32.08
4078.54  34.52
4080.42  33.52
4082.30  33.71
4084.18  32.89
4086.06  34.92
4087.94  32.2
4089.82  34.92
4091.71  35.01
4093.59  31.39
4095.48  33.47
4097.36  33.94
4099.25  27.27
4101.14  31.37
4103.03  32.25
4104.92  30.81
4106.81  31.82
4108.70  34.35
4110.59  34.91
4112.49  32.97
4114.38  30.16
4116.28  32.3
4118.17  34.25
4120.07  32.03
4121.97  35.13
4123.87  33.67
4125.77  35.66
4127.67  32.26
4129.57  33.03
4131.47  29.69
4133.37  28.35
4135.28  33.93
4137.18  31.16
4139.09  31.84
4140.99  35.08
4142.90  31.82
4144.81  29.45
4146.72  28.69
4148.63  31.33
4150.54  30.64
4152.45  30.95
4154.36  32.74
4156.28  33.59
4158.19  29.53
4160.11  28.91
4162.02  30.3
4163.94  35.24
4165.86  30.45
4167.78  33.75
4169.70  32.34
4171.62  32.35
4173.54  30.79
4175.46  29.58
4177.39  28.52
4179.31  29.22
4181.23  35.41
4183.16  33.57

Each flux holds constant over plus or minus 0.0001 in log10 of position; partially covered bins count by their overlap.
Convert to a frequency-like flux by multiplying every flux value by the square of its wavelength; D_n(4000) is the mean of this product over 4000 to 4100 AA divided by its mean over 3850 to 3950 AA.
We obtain 1.95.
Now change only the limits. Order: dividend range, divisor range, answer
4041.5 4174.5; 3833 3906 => 2.14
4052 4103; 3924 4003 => 1.62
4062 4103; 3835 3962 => 1.96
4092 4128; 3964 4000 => 1.45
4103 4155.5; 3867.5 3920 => 1.79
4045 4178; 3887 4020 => 1.48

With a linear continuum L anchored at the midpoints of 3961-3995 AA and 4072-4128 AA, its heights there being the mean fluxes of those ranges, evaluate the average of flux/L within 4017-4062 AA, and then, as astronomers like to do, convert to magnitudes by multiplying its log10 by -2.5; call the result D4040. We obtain -0.203 mag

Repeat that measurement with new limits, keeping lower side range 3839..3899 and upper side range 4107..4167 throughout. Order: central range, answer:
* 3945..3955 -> -0.12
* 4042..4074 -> -0.17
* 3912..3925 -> -0.16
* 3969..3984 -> 0.13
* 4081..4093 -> -0.16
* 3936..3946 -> 0.30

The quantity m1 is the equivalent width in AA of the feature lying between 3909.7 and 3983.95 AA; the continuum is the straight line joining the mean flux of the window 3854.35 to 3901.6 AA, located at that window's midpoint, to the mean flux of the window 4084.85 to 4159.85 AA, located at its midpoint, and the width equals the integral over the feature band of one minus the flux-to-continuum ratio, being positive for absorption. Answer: 8.9 AA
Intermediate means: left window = 18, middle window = 19.3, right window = 32.2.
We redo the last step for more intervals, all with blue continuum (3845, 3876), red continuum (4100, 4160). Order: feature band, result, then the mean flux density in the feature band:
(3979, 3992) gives -3.34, 29.8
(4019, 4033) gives -4.73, 34.8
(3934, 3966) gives 3.93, 19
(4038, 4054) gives -3.21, 32.6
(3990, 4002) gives -3.01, 30.4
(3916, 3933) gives 1.57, 18.2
